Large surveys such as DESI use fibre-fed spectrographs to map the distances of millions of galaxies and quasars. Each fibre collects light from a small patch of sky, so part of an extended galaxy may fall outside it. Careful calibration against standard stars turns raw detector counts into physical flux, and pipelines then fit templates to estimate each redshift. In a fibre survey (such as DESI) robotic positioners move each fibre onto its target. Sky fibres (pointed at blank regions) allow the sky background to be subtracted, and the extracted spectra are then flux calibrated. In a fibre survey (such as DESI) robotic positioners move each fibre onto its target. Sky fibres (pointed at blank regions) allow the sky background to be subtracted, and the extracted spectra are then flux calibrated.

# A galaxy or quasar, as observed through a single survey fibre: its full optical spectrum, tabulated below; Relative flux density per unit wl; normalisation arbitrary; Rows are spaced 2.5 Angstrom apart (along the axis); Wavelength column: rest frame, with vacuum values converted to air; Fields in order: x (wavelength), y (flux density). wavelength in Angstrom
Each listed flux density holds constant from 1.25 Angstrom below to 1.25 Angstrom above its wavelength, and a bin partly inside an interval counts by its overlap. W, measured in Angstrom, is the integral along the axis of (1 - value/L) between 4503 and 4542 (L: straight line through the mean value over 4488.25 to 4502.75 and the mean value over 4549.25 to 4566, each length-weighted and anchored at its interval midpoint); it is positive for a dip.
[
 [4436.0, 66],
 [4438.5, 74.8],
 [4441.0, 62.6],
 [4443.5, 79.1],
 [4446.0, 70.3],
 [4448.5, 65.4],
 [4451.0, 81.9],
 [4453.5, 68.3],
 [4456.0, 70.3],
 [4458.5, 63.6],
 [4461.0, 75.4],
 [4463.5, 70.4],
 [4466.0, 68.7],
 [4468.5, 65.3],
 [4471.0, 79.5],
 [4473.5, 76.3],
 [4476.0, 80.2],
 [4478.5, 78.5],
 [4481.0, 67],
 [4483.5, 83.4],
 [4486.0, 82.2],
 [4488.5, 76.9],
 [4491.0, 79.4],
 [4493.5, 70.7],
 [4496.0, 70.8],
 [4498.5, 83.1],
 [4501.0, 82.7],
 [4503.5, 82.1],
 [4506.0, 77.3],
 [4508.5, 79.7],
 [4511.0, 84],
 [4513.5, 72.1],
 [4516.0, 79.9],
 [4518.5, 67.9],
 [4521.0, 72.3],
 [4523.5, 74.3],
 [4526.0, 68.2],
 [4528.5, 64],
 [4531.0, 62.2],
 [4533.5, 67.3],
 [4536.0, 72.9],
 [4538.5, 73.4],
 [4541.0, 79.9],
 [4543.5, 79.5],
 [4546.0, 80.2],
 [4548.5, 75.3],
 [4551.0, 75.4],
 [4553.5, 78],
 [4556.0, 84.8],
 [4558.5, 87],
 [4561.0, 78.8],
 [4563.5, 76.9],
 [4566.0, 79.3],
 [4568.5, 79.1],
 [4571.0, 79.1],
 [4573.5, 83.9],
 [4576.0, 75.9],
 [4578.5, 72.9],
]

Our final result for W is 2.55 Angstrom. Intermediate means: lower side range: 77.5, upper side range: 79.9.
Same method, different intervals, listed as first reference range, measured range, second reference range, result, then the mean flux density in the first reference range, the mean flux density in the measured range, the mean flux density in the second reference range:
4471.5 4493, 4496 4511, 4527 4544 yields -1.1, 77.8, 80.4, 70.9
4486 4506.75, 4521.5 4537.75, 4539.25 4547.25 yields 2.2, 78.1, 68.5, 79.5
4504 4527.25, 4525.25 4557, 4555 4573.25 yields 1.8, 75.3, 73.9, 80.8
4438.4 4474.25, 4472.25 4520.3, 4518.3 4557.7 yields -3.3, 71.3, 77.5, 73.8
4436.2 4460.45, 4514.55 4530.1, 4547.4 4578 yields 1.1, 70.6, 70.9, 79.3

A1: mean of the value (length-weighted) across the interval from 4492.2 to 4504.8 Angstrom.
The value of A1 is 77.9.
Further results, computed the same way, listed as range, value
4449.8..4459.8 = 71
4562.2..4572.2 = 78.6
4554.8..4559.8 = 85.8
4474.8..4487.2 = 78.2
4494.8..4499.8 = 77.1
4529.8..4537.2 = 67.5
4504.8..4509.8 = 78.6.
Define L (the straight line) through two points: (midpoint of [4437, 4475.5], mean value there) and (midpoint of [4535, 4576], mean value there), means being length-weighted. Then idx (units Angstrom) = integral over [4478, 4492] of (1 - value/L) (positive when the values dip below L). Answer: -0.8 Angstrom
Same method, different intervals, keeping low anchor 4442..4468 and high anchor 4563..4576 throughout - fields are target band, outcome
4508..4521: -0.1 Angstrom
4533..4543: 0.4 Angstrom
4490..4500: -0.3 Angstrom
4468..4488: -1.2 Angstrom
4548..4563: -0.3 Angstrom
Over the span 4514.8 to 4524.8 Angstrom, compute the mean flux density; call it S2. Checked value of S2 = 73.5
